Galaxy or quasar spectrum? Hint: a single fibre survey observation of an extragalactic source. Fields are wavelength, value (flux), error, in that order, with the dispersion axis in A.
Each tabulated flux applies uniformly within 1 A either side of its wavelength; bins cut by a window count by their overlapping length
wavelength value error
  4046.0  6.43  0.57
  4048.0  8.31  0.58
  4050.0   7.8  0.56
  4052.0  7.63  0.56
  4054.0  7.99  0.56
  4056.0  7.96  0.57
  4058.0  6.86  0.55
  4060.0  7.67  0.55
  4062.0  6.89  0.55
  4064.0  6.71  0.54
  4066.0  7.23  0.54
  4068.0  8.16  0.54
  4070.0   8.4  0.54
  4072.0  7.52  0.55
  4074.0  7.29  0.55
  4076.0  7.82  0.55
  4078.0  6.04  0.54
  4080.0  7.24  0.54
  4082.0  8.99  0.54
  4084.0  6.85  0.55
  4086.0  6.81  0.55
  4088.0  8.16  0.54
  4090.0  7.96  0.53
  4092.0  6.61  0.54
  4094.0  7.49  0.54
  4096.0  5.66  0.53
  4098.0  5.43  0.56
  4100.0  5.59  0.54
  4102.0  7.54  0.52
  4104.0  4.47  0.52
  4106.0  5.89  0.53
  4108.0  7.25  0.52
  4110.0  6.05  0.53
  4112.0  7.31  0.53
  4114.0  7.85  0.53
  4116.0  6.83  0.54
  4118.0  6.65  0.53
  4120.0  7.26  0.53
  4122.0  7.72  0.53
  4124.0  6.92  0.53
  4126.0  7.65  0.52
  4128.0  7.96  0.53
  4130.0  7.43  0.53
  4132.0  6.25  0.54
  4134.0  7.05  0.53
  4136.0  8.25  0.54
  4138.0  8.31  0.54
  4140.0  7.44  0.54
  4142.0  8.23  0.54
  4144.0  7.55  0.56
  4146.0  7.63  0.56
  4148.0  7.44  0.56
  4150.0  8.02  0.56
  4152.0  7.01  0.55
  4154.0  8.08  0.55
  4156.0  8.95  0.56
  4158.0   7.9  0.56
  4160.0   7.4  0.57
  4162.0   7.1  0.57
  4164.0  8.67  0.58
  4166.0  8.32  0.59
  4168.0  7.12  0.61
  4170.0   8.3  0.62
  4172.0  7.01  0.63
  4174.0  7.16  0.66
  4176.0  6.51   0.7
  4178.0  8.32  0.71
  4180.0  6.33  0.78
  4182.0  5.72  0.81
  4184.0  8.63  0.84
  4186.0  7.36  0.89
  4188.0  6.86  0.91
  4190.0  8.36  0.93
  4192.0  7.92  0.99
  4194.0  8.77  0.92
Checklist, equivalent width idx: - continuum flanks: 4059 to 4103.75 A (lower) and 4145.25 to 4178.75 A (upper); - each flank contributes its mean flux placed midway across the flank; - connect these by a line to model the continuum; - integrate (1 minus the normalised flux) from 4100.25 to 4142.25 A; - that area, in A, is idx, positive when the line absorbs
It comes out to 1.8 A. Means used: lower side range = 7.14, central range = 7.11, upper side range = 7.7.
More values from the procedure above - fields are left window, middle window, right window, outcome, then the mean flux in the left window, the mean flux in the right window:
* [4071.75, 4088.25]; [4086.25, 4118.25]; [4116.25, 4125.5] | 2.5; 7.37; 7.14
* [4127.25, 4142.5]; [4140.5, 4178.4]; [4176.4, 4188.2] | -1.7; 7.59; 7.19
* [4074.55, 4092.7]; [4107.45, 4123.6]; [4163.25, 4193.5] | 0.7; 7.4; 7.52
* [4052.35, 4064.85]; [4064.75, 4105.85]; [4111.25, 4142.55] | 2.0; 7.37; 7.43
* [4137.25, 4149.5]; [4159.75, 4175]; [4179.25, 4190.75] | -0.4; 7.77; 7.2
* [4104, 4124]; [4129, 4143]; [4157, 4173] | -0.6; 6.85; 7.73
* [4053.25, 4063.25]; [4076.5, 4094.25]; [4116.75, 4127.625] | 0.0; 7.44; 7.27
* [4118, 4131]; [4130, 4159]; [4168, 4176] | -1.3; 7.43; 7.32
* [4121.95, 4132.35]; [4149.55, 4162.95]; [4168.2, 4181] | -0.9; 7.35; 7.26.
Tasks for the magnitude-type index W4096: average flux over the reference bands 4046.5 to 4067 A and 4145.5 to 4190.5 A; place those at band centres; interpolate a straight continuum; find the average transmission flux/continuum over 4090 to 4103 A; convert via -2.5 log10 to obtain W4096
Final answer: 0.16 mag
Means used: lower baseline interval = 7.48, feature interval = 6.51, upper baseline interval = 7.56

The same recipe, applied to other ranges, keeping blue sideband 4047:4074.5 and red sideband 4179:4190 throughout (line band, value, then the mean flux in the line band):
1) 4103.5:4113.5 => 0.17 mag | 6.36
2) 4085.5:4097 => 0.05 mag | 7.13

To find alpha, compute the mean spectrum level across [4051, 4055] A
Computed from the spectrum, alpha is 7.81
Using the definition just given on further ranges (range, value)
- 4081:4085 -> 7.92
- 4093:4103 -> 6.34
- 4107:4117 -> 7.06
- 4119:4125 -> 7.3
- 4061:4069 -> 7.25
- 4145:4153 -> 7.53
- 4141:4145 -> 7.89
